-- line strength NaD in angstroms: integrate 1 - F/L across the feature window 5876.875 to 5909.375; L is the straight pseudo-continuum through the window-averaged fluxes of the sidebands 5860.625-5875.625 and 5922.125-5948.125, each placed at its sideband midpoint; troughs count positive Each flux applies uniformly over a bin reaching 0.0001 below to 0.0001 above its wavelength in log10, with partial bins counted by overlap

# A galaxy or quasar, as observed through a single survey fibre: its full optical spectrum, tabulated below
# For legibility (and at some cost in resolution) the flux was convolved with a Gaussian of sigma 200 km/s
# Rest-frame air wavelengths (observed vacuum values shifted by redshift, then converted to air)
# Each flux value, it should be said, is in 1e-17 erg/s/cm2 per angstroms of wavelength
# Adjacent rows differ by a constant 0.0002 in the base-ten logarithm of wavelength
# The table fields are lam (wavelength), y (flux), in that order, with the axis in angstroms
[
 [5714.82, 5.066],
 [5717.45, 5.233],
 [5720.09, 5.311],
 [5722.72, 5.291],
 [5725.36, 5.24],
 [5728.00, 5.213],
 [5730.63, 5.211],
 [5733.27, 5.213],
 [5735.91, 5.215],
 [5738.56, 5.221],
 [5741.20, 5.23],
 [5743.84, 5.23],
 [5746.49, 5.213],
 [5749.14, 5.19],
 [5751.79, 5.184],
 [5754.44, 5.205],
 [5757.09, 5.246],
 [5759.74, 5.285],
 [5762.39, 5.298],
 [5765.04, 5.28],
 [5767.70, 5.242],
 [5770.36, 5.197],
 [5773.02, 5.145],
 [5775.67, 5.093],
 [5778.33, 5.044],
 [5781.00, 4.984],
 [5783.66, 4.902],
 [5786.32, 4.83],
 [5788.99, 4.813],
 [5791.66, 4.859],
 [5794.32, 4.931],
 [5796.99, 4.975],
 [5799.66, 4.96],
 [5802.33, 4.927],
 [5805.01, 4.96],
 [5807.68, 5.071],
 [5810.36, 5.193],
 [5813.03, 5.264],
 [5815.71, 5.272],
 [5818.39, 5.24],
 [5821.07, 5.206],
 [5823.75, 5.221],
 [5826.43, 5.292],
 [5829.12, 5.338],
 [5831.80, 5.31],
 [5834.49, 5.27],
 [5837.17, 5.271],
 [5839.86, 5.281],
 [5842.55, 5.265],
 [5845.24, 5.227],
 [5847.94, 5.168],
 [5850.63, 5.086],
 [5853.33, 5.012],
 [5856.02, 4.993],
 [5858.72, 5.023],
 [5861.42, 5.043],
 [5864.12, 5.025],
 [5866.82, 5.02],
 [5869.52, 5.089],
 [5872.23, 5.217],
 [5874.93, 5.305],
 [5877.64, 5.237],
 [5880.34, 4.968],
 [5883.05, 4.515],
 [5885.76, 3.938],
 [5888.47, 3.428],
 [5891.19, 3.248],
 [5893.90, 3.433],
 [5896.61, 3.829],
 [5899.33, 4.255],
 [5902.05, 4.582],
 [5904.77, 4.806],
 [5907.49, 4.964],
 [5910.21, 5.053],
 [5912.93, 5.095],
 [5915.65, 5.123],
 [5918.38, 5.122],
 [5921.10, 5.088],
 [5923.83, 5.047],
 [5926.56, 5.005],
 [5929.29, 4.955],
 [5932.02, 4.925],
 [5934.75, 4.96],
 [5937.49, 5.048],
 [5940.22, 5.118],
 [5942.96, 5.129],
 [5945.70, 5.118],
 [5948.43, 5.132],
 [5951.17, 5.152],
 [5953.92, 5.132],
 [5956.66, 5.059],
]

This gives 5.26 angstroms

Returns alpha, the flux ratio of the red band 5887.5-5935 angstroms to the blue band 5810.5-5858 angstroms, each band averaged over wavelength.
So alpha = 0.88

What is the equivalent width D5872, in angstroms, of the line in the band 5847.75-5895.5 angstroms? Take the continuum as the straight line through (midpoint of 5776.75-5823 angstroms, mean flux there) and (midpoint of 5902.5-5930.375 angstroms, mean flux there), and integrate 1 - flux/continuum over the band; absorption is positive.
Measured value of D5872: 3.1 angstroms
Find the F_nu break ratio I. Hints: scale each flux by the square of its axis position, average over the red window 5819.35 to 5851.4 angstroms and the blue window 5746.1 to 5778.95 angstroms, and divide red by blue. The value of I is 1.03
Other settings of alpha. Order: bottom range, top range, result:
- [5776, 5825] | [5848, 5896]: 0.93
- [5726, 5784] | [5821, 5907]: 0.93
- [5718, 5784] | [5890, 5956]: 0.93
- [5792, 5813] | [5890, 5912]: 0.86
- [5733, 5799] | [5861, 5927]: 0.92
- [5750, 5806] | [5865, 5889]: 0.95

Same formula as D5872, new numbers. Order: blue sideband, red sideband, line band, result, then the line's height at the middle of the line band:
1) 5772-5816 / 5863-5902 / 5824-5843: -2.08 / 4.76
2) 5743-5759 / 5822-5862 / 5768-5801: 1.38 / 5.2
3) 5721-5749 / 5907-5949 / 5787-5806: 0.95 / 5.17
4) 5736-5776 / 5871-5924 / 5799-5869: -3.93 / 4.88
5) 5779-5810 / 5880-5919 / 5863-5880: -2.25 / 4.54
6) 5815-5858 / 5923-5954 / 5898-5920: 0.96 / 5.1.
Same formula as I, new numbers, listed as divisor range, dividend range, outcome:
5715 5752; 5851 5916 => 0.94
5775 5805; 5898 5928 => 1.04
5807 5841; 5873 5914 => 0.87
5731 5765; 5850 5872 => 1.00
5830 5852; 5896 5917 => 0.93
